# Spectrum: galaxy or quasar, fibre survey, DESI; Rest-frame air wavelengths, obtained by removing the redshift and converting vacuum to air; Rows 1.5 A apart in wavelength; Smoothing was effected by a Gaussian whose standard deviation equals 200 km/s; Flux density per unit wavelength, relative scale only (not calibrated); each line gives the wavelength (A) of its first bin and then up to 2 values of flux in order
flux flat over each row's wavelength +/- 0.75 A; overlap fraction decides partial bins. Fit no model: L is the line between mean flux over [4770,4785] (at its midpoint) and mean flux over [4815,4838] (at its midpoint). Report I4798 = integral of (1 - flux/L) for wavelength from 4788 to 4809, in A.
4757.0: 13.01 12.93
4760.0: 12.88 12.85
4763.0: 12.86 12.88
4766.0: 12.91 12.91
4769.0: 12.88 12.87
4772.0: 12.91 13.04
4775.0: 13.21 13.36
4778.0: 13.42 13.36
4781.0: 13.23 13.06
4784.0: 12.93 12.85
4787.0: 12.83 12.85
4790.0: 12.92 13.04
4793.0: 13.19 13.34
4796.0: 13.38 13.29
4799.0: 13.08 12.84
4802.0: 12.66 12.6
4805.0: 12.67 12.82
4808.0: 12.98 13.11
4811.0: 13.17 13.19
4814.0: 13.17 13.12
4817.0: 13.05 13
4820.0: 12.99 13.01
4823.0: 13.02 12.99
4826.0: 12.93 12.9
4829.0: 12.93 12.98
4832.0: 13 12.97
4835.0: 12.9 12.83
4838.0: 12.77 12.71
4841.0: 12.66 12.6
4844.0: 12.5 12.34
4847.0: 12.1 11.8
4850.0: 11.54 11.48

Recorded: 0.1 A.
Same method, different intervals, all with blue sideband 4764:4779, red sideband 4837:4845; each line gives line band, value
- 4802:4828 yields -0.4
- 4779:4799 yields -0.2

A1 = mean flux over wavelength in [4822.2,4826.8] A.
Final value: 13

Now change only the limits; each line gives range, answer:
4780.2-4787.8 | 13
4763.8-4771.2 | 12.9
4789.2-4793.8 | 13.1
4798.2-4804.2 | 12.8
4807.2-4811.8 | 13.1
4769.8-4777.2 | 13.1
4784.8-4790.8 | 12.9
